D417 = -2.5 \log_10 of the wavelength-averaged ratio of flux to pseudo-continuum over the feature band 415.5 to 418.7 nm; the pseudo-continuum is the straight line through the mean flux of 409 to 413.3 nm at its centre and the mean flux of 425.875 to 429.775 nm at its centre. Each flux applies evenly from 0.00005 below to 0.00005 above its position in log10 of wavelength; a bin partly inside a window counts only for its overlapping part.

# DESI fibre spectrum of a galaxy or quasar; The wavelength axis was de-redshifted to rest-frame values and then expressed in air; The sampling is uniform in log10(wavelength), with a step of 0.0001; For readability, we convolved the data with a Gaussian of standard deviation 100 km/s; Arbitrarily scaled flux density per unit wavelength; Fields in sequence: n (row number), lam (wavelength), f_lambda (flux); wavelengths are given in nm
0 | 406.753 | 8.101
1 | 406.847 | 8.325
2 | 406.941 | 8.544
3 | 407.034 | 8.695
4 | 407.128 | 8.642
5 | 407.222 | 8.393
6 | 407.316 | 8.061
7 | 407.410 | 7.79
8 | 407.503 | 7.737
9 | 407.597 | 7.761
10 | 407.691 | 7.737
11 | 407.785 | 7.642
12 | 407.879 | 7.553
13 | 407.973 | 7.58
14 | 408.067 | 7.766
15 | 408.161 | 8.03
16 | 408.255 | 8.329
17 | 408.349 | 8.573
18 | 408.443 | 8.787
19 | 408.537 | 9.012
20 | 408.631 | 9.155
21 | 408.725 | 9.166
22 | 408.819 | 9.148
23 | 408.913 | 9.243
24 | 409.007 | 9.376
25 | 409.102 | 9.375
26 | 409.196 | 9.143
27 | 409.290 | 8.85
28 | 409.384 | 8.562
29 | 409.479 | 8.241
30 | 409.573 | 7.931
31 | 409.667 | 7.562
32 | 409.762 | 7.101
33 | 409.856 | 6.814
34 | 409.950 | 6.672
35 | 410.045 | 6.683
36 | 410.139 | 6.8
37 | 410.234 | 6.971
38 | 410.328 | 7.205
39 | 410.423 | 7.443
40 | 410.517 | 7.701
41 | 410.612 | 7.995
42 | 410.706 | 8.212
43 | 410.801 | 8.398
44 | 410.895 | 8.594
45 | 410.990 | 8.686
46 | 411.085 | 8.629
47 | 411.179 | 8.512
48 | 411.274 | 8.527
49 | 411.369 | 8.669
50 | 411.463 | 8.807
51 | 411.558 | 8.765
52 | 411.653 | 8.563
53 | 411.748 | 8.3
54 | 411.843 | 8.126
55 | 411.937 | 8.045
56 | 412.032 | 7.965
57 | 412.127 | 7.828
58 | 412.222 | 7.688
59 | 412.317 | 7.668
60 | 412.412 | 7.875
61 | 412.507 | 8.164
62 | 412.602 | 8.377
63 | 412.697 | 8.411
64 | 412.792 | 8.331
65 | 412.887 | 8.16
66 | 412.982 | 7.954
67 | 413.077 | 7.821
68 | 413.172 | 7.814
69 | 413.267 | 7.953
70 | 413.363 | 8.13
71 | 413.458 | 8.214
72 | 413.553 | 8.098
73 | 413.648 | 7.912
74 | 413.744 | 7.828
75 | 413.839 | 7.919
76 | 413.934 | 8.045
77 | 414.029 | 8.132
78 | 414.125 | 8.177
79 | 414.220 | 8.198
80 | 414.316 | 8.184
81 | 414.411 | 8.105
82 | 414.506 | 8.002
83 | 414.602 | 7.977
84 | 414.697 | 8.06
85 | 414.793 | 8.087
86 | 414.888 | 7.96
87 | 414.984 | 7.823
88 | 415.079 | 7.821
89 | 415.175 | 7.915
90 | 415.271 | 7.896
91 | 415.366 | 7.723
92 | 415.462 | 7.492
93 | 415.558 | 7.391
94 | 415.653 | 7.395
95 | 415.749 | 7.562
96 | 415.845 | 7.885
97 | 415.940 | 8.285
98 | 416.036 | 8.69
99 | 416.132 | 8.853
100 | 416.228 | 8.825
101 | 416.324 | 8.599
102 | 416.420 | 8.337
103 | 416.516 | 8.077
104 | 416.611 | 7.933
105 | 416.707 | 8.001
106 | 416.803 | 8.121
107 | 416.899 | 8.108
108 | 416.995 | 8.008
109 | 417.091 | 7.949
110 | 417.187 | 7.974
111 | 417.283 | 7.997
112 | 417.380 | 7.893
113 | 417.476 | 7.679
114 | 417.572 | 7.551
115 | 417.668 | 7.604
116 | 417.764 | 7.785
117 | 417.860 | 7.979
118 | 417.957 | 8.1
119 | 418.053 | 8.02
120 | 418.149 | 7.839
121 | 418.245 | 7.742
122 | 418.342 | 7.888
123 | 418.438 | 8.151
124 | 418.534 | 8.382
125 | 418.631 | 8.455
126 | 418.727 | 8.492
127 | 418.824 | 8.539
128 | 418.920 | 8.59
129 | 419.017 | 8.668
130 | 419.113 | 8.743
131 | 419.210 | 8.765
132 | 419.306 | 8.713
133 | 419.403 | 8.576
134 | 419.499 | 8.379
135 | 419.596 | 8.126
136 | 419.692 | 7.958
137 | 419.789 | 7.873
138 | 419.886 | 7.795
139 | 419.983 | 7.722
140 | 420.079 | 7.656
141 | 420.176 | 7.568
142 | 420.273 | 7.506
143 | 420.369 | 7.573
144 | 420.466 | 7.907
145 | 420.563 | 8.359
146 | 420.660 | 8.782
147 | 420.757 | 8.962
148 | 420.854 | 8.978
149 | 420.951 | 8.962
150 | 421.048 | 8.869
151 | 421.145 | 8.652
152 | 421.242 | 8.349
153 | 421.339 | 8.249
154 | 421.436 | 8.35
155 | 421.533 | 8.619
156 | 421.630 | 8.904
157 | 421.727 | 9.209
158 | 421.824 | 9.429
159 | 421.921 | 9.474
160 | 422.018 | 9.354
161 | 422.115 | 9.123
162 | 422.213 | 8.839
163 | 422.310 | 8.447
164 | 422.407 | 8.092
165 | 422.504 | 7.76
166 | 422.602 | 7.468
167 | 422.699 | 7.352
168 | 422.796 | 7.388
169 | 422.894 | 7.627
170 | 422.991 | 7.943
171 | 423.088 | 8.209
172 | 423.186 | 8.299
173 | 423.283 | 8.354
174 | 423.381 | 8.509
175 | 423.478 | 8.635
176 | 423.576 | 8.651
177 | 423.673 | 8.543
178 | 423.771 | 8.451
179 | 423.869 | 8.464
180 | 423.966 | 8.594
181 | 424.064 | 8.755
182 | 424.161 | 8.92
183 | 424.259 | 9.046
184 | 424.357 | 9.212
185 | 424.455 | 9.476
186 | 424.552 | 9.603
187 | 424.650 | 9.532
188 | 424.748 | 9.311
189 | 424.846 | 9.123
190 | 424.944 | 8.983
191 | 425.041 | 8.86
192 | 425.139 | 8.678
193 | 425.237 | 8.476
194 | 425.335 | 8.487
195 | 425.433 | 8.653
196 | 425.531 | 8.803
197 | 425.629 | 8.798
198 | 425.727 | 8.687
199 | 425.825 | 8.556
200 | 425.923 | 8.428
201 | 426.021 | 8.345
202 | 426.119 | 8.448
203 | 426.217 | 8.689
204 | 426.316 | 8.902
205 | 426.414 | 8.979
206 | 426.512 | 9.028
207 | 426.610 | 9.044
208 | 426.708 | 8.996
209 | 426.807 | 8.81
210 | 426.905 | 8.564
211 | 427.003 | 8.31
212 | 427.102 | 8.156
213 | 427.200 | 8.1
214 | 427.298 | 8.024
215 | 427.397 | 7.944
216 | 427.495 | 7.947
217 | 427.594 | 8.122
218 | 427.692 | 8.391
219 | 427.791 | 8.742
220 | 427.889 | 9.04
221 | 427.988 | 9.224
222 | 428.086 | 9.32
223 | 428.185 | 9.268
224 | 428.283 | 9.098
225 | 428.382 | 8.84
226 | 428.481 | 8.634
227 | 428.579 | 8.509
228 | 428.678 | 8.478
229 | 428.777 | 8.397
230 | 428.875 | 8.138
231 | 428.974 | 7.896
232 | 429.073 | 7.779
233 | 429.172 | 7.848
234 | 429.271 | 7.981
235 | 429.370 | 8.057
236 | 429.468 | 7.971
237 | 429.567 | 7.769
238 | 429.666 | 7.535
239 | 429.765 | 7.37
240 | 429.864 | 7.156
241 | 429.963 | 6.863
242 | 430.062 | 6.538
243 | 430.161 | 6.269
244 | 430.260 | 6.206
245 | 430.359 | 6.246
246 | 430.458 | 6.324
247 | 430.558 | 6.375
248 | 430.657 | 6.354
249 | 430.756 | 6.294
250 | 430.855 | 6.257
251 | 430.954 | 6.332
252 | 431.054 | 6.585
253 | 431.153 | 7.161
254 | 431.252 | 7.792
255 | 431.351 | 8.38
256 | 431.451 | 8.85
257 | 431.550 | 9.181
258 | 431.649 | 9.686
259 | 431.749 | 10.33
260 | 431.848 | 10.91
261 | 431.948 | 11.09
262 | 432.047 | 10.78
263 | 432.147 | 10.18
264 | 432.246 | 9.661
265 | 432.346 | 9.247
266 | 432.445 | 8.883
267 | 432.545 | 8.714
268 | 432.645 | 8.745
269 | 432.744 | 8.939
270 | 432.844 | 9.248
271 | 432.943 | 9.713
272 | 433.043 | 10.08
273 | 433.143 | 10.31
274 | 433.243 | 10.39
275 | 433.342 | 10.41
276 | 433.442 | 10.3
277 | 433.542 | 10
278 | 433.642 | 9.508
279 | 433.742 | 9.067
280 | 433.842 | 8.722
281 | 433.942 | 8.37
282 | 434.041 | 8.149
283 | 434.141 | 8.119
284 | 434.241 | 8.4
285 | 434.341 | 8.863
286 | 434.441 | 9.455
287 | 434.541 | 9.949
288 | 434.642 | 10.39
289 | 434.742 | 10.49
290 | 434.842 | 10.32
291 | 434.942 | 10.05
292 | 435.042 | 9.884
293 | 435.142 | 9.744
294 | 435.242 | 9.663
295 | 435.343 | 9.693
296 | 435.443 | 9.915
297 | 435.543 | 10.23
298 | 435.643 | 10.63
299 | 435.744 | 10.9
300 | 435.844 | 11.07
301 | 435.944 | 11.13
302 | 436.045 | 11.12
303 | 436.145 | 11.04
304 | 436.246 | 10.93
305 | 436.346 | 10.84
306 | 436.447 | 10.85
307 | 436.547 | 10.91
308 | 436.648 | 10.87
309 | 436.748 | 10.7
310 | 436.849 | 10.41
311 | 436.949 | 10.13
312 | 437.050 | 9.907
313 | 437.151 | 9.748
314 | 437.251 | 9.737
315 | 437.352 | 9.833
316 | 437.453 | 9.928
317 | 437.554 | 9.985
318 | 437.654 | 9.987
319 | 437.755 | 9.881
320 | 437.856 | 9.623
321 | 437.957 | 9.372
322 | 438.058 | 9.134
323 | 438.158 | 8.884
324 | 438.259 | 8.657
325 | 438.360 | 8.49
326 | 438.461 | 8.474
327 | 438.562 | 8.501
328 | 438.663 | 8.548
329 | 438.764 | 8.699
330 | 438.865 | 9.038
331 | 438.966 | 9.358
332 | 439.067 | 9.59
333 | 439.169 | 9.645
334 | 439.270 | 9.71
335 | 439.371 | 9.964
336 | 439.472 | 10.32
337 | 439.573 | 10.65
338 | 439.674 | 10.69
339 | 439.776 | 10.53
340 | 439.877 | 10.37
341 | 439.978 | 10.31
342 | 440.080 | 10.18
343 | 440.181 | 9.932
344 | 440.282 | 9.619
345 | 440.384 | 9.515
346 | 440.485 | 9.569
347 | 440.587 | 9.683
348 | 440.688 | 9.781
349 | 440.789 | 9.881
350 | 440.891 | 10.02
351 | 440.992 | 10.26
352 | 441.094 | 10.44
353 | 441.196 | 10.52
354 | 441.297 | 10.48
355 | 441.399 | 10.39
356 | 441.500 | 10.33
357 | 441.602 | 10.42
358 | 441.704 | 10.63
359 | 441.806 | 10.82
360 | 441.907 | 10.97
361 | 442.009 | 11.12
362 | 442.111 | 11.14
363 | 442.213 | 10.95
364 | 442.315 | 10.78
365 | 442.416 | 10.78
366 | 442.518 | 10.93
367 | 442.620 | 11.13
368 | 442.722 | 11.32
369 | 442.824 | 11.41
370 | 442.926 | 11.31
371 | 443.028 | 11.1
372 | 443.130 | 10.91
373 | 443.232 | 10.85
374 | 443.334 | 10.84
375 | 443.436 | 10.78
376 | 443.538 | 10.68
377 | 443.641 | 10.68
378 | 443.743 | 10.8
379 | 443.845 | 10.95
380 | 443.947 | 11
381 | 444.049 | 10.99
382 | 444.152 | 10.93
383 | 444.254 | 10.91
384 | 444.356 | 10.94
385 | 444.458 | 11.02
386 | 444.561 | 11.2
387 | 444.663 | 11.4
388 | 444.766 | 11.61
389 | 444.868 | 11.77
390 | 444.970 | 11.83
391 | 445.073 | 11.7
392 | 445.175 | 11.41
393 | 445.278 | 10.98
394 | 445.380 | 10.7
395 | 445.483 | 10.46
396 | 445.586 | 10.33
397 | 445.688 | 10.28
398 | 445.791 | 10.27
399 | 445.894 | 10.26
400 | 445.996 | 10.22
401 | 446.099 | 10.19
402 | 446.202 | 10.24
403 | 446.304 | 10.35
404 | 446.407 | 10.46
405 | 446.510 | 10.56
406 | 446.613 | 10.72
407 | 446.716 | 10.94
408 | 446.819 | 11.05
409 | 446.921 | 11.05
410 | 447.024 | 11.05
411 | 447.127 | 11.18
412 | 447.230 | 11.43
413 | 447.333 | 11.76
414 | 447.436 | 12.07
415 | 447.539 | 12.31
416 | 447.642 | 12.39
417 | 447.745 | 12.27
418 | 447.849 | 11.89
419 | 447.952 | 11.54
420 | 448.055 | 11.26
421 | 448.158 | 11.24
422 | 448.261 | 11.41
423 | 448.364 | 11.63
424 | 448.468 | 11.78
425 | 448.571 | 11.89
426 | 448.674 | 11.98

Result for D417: 0.02 mag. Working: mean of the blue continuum 8.06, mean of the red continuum 8.44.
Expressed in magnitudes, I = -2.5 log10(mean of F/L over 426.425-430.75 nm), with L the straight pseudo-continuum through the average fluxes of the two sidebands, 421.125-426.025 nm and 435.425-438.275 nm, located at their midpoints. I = 0.16 mag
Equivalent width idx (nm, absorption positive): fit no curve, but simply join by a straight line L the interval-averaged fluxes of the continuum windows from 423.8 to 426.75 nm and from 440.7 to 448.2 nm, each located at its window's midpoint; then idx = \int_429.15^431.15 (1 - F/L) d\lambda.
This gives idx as 0.53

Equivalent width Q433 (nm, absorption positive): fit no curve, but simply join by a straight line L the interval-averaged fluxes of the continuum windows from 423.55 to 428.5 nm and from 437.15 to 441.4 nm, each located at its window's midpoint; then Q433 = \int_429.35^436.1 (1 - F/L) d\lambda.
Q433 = 0.25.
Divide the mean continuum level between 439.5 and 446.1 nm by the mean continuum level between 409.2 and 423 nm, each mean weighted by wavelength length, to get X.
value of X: 1.32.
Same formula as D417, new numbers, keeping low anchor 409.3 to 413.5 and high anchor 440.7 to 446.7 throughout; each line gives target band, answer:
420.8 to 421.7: 0.02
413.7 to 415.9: 0.05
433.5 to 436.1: 0.03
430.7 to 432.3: 0.12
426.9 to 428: 0.13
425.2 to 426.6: 0.07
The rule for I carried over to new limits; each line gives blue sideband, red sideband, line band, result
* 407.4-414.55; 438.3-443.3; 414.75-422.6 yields 0.06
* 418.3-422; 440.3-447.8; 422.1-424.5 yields 0.05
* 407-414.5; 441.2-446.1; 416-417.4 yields 0.05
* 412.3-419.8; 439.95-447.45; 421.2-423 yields 0.03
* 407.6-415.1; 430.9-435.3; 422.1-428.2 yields 0.04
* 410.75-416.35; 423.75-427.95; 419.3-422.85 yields 0.02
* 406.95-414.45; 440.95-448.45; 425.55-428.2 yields 0.11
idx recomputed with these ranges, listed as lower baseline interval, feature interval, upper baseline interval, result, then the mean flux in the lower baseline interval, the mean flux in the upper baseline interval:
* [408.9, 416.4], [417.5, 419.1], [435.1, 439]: 0.07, 8.07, 9.91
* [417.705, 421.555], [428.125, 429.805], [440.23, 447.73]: 0.19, 8.26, 10.8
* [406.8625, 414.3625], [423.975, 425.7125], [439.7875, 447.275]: 0.05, 8.14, 10.7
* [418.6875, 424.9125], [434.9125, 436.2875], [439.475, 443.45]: -0.07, 8.51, 10.5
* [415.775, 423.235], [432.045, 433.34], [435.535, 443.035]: -0.01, 8.26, 10.2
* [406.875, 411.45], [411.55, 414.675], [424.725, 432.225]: 0.05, 8.17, 8.3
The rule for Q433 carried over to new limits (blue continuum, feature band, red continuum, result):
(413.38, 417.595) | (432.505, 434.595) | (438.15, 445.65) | 0.08 nm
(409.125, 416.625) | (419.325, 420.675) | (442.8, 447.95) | 0.11 nm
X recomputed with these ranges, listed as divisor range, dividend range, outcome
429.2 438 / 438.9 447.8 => 1.17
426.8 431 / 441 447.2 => 1.39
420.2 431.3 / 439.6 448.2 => 1.31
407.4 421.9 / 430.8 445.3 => 1.23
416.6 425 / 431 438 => 1.17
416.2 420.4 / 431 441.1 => 1.20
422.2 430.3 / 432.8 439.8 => 1.17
